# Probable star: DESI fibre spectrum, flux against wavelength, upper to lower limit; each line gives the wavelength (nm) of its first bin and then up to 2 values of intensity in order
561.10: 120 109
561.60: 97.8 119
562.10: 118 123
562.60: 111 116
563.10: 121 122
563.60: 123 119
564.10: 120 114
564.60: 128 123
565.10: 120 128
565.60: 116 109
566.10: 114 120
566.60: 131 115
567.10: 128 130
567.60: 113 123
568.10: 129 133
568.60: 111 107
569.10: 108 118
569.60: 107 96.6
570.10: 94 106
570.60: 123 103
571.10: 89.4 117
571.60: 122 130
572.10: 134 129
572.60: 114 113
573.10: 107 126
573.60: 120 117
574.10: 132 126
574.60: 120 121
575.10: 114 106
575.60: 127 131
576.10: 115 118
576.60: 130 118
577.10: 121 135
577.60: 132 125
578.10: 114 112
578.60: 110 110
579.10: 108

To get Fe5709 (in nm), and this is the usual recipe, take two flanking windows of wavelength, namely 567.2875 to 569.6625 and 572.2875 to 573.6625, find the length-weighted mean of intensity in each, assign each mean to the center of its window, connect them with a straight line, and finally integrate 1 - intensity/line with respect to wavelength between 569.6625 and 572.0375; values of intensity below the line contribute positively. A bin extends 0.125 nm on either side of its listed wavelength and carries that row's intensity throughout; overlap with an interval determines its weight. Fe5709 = 0.16 nm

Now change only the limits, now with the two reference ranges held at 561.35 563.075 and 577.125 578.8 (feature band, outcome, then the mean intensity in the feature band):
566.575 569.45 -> -0.088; 120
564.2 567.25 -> -0.130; 121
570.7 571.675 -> 0.086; 108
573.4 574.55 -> -0.044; 124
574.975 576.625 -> 0.005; 120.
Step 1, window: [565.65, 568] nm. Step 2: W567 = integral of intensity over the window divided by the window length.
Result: 120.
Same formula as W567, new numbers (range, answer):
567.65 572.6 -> 115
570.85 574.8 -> 119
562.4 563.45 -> 118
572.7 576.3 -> 120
